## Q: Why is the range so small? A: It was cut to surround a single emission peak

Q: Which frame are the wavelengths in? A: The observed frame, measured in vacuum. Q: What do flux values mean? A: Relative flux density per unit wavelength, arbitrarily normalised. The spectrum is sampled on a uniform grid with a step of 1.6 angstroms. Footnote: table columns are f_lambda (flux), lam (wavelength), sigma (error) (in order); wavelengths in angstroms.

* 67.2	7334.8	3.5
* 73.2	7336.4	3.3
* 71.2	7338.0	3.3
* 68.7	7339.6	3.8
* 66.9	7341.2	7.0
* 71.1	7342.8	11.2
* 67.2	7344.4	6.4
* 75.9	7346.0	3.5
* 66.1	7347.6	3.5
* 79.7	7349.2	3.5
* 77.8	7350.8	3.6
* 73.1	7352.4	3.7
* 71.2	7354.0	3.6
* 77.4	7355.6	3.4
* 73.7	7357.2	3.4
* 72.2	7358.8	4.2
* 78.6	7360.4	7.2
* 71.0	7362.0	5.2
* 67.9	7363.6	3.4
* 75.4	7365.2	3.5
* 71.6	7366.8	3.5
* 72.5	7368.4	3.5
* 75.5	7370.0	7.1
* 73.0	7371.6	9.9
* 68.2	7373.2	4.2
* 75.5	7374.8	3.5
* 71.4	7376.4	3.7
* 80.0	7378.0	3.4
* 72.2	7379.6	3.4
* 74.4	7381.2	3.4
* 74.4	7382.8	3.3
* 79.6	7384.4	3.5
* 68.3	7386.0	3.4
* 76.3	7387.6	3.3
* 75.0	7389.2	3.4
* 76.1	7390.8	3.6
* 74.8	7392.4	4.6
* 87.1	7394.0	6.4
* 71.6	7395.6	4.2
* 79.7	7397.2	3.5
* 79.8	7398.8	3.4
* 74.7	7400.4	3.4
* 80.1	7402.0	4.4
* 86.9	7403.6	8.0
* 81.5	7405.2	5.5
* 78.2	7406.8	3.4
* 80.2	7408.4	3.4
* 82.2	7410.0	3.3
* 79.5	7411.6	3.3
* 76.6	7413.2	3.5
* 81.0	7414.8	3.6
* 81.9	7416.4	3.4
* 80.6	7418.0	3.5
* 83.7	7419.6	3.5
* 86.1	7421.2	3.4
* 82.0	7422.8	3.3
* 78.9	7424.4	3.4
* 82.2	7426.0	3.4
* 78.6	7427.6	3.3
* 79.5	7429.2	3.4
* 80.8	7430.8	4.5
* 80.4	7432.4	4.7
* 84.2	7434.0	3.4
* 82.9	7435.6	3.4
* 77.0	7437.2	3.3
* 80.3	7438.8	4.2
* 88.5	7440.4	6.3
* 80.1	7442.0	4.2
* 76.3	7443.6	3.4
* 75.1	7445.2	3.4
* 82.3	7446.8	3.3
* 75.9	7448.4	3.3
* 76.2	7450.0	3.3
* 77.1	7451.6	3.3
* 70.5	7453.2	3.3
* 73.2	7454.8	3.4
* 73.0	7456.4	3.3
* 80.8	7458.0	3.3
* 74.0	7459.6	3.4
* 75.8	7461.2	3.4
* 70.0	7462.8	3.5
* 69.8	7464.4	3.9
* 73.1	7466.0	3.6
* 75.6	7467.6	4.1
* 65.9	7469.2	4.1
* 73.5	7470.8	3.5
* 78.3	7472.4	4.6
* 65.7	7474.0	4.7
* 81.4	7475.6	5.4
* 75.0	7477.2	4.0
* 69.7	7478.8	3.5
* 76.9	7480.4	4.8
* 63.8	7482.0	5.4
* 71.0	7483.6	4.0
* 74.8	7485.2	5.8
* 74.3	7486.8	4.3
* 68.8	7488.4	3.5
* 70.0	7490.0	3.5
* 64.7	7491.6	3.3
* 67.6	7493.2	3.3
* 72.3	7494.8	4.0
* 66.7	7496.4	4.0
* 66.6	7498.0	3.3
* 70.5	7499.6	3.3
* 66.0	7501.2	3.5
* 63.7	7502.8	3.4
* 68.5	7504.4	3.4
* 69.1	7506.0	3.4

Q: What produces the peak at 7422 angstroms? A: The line Mg II 2798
